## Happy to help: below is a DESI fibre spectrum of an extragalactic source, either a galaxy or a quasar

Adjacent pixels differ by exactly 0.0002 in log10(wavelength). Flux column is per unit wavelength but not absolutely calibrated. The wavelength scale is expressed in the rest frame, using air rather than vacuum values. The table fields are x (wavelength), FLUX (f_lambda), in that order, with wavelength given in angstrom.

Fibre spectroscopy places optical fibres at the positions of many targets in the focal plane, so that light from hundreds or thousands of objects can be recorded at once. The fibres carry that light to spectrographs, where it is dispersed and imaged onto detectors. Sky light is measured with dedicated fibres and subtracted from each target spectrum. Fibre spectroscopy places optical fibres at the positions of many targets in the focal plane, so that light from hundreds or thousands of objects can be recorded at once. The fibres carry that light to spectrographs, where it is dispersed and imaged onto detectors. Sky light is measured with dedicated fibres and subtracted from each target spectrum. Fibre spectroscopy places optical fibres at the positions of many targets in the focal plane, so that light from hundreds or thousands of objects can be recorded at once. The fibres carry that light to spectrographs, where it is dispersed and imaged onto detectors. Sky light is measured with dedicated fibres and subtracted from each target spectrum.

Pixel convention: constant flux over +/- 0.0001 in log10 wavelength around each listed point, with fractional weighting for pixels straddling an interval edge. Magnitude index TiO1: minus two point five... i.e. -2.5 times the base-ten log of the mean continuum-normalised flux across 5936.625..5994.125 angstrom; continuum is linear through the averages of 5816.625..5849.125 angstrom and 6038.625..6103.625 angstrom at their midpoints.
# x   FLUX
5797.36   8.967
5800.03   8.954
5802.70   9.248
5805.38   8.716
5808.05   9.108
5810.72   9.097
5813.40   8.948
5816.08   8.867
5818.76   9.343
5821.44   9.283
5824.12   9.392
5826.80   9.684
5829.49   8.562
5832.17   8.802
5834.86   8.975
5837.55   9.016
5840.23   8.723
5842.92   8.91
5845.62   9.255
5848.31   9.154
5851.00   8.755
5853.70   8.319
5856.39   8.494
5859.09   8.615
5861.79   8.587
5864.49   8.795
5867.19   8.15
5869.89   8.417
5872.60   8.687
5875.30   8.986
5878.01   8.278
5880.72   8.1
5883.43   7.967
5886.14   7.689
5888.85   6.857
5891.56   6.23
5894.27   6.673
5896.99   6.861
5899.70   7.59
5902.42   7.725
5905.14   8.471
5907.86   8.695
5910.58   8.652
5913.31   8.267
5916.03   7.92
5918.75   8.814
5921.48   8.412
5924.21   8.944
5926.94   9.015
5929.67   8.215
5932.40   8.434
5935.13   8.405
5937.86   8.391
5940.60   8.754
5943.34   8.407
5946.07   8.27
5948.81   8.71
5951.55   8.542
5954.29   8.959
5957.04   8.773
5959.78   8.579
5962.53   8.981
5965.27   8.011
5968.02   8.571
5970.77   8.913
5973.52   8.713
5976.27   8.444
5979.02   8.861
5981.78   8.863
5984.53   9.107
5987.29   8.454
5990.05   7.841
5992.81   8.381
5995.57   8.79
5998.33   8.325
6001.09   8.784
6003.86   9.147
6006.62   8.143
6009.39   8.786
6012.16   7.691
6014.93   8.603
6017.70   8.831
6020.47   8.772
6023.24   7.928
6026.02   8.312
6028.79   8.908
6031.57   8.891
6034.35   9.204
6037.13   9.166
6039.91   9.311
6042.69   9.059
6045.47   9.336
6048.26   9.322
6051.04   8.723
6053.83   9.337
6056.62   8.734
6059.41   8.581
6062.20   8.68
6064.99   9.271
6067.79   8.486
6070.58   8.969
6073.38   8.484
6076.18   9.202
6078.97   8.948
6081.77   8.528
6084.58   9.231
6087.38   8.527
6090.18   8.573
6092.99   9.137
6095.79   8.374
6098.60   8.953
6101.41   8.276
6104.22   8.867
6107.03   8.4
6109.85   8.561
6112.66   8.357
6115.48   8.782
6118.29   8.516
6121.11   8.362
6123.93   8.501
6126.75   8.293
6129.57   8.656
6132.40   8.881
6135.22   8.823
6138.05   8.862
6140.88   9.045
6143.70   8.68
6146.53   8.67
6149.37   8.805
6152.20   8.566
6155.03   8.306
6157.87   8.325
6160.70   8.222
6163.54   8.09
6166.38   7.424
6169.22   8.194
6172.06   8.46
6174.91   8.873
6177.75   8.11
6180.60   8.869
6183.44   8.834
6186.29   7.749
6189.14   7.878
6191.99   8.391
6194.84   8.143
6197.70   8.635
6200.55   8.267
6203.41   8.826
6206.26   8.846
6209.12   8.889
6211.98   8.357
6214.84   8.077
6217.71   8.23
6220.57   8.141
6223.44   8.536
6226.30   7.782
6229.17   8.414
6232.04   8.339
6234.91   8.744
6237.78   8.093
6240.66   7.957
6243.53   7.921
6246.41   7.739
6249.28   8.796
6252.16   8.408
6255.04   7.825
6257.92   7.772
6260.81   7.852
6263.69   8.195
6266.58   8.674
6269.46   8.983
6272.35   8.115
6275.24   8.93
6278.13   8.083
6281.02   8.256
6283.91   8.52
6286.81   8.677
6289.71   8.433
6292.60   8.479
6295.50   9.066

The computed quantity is 0.05 mag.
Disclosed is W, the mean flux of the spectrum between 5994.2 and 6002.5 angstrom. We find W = 8.63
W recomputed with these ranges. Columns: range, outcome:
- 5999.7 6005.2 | 8.96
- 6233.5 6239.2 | 8.42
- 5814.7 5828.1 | 9.31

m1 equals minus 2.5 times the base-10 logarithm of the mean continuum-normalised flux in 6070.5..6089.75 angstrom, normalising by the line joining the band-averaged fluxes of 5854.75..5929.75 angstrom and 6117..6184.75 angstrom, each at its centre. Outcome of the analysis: -0.05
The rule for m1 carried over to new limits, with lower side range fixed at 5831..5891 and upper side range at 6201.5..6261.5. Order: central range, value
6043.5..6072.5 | -0.07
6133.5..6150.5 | -0.06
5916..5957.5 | -0.02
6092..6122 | -0.03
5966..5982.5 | -0.03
